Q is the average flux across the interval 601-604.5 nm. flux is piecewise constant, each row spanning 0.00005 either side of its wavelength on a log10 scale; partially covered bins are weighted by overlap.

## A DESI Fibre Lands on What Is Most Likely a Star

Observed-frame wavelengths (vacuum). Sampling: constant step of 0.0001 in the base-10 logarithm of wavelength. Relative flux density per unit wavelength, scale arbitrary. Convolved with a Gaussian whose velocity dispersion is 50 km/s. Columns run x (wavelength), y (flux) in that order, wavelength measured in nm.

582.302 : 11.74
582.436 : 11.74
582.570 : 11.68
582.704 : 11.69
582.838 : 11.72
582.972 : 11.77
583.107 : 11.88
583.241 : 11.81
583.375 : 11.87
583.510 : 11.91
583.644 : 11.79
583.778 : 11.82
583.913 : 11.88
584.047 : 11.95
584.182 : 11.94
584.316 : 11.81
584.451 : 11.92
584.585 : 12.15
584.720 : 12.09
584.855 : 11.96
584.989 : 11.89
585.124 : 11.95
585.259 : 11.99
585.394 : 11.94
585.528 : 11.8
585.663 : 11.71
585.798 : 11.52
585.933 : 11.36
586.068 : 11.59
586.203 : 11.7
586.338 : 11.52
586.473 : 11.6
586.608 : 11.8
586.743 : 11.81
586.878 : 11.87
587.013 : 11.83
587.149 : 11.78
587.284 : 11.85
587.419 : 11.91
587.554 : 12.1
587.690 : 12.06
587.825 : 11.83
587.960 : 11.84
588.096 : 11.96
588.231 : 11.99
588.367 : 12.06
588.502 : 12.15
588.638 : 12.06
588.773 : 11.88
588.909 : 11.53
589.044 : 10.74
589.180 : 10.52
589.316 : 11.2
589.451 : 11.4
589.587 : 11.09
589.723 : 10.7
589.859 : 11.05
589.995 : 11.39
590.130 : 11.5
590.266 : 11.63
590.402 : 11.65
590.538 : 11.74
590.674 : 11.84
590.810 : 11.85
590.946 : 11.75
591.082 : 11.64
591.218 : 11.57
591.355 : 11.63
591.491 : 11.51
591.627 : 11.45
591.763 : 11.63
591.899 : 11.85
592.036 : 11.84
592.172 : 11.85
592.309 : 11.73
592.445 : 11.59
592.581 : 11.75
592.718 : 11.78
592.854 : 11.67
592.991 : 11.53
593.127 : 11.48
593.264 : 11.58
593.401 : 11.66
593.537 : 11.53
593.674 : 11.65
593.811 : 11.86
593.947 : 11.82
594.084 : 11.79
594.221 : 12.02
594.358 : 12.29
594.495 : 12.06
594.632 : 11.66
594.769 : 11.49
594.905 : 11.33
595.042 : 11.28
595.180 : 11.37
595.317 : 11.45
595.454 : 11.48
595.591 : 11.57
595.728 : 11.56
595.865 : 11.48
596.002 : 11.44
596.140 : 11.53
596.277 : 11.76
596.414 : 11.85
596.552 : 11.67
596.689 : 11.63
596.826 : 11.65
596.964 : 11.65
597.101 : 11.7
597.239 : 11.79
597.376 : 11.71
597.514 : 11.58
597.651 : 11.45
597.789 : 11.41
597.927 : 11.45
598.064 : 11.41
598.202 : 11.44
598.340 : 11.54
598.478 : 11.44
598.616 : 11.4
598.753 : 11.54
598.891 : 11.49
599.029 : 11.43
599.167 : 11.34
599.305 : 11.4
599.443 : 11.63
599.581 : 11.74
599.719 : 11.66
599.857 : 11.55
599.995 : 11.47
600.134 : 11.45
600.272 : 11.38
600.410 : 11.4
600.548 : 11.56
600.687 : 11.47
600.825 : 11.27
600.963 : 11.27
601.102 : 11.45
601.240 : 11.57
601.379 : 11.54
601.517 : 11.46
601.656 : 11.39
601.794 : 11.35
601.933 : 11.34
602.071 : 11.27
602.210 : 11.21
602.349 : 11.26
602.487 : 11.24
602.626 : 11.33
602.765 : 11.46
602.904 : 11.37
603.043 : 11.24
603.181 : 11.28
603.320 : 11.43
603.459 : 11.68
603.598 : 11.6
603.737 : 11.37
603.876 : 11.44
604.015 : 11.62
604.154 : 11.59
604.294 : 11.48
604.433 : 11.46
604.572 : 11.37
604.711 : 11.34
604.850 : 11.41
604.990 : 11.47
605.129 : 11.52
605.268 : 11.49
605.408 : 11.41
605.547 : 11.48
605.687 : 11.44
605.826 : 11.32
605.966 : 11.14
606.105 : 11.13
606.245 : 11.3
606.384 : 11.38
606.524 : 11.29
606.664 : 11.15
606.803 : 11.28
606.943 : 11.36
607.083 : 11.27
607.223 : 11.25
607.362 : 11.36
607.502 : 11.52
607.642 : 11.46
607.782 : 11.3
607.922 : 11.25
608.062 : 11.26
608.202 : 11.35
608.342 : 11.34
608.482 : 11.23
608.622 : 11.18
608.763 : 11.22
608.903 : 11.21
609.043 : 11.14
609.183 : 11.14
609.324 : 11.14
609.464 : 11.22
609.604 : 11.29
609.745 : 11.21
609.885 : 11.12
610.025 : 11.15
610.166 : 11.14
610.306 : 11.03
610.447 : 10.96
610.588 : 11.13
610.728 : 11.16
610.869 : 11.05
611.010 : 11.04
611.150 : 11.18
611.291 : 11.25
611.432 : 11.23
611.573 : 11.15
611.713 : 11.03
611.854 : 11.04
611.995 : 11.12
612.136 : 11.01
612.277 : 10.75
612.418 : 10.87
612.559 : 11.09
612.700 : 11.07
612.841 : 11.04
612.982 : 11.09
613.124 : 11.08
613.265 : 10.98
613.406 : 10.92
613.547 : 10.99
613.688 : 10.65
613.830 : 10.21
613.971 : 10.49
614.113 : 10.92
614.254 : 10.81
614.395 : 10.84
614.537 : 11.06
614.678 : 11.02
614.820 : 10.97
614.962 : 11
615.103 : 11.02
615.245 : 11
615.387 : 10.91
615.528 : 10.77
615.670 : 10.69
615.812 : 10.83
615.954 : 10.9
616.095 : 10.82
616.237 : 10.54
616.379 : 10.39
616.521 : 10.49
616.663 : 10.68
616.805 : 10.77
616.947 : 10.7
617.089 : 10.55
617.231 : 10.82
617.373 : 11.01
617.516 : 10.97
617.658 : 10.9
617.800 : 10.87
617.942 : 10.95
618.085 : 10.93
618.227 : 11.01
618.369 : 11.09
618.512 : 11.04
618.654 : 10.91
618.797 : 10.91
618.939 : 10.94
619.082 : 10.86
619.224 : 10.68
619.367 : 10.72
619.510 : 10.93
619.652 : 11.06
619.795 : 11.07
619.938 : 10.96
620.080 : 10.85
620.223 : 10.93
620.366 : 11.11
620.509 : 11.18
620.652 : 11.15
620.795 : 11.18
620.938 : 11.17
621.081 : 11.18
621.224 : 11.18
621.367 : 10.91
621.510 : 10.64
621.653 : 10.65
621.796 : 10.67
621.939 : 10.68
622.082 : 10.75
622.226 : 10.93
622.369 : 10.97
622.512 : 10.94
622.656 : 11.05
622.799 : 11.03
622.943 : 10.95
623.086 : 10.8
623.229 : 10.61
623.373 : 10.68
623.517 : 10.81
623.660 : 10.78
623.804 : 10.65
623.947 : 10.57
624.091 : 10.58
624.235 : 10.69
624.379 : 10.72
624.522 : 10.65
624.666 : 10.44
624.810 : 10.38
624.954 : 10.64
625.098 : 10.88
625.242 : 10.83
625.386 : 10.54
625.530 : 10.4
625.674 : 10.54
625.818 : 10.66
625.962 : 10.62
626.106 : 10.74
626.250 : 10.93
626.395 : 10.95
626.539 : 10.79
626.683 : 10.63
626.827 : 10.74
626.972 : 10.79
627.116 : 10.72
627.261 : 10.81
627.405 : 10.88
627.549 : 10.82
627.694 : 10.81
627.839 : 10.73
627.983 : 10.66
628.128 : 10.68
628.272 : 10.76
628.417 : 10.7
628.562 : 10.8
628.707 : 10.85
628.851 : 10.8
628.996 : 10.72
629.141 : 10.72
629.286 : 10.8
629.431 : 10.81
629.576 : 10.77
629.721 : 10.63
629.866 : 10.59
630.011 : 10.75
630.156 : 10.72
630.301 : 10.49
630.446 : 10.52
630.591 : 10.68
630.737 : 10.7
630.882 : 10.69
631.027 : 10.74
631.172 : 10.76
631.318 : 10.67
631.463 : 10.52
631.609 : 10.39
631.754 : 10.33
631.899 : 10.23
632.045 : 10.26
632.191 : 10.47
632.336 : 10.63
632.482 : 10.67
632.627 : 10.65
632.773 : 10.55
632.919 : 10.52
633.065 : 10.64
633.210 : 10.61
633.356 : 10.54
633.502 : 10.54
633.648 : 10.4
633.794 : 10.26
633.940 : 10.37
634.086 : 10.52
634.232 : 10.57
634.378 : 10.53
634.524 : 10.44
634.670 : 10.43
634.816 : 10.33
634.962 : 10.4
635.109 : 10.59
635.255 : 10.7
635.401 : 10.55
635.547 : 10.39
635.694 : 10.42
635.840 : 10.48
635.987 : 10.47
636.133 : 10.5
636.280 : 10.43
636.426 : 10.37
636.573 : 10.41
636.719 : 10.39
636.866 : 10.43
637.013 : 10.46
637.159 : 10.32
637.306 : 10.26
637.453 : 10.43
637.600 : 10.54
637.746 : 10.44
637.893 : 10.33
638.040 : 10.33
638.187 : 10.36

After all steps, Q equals 11.4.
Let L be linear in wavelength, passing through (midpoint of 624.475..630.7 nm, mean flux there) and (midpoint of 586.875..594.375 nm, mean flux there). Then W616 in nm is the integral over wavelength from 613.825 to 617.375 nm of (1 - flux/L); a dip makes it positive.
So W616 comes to 0.07 nm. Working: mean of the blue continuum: 11.7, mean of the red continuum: 10.7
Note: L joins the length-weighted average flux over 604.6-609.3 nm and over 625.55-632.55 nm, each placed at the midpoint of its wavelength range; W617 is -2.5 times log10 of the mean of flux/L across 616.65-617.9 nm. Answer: 0.02 mag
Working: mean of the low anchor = 11.3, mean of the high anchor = 10.7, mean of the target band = 10.8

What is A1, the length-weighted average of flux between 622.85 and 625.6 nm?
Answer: 10.7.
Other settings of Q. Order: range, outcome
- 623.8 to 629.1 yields 10.7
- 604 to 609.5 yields 11.3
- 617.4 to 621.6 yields 11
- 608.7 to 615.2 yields 11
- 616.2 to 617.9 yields 10.7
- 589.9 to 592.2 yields 11.7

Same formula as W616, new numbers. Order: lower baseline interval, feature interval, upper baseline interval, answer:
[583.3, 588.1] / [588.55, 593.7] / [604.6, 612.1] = 0.069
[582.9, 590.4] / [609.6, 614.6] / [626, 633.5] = 0.046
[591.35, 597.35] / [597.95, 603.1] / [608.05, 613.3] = 0.013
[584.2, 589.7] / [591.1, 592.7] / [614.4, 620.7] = -0.011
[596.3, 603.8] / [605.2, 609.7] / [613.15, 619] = -0.043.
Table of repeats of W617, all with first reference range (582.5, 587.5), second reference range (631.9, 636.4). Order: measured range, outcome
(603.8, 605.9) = -0.02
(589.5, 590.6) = 0.03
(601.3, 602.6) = 0.00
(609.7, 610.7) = 0.00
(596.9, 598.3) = -0.01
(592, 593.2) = -0.01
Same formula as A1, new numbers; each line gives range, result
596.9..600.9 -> 11.5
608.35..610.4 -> 11.2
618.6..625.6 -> 10.8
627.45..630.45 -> 10.7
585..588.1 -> 11.8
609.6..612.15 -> 11.1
